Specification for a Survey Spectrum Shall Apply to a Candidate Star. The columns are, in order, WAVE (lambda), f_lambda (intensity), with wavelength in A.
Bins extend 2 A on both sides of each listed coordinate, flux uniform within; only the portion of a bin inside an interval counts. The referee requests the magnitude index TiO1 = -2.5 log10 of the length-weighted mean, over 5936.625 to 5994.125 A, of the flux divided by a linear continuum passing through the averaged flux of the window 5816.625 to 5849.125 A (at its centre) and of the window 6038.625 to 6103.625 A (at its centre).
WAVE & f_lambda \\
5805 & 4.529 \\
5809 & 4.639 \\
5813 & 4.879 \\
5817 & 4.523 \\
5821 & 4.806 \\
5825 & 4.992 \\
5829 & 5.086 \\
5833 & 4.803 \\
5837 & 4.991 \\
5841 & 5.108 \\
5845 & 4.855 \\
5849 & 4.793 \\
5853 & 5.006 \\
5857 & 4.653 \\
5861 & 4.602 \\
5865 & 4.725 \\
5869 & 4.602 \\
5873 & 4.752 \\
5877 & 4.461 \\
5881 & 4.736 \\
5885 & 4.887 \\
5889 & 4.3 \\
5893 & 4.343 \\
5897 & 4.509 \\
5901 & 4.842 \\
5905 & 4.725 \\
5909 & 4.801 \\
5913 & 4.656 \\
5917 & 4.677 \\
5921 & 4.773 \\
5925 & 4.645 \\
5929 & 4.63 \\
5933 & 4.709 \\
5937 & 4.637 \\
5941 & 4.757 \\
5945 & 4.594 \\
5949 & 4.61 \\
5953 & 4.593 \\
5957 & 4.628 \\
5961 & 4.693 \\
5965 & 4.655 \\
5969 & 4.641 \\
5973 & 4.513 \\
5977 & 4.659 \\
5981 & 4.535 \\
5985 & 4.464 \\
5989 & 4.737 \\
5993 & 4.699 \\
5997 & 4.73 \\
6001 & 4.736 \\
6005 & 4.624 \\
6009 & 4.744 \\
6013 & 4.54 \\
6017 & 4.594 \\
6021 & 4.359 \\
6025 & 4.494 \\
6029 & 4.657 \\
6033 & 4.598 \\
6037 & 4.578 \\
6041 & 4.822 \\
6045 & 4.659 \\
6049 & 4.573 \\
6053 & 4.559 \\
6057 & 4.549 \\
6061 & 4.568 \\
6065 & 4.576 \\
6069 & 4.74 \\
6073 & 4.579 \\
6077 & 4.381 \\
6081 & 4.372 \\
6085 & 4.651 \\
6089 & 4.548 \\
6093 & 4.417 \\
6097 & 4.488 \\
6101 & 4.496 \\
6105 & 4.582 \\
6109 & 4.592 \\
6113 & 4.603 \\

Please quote 0.02 mag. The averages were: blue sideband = 4.91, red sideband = 4.56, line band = 4.63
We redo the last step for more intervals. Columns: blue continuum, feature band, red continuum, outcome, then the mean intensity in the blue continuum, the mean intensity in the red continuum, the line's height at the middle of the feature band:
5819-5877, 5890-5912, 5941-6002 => 0.03 mag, 4.83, 4.63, 4.75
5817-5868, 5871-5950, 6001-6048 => 0.02 mag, 4.85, 4.61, 4.76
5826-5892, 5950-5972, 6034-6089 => 0.01 mag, 4.77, 4.58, 4.68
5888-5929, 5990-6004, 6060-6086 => -0.03 mag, 4.64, 4.55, 4.59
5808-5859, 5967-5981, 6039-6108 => 0.02 mag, 4.86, 4.56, 4.69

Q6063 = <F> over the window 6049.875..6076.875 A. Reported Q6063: 4.58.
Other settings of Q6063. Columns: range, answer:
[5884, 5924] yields 4.65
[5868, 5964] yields 4.65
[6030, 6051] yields 4.65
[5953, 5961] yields 4.64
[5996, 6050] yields 4.62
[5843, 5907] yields 4.67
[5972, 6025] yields 4.61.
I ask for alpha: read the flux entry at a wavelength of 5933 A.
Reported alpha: 4.709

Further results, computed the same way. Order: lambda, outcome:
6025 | 4.494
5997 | 4.73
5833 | 4.803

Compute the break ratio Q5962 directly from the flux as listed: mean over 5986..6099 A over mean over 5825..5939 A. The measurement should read 0.97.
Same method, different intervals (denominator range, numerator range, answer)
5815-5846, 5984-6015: 0.95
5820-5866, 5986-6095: 0.94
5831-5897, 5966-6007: 0.98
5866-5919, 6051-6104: 0.98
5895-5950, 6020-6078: 0.98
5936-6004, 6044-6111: 0.98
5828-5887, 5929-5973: 0.97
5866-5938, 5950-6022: 0.99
